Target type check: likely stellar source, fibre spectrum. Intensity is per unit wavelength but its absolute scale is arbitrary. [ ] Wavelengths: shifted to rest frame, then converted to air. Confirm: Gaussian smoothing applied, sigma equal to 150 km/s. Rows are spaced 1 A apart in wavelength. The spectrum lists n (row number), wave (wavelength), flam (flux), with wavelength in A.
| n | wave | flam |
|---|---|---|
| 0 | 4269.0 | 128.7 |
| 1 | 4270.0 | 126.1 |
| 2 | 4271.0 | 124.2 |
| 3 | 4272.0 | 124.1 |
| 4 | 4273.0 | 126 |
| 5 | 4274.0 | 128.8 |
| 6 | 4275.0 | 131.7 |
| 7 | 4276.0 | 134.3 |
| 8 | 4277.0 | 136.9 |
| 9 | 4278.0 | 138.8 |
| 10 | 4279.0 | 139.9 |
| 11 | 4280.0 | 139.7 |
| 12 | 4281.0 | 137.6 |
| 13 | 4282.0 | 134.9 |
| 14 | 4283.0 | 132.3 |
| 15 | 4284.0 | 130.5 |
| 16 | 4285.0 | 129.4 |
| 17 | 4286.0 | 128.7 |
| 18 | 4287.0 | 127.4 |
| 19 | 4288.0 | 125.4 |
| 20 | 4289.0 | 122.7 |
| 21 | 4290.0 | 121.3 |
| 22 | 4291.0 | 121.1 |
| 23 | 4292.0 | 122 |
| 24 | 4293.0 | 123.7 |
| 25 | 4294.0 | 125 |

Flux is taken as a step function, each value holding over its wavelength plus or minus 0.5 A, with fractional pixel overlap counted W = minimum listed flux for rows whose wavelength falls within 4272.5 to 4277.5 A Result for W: 126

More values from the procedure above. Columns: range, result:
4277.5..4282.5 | 134.9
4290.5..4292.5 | 121.1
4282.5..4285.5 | 129.4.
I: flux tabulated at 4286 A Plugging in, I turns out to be 128.7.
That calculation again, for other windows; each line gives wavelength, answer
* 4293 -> 123.7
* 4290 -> 121.3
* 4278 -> 138.8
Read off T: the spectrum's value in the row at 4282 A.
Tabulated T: 134.9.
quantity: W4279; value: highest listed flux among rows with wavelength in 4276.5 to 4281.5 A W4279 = 139.9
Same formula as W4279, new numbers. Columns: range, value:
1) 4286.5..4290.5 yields 127.4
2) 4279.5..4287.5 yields 139.7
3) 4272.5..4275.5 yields 131.7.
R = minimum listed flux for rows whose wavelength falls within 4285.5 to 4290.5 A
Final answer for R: 121.3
